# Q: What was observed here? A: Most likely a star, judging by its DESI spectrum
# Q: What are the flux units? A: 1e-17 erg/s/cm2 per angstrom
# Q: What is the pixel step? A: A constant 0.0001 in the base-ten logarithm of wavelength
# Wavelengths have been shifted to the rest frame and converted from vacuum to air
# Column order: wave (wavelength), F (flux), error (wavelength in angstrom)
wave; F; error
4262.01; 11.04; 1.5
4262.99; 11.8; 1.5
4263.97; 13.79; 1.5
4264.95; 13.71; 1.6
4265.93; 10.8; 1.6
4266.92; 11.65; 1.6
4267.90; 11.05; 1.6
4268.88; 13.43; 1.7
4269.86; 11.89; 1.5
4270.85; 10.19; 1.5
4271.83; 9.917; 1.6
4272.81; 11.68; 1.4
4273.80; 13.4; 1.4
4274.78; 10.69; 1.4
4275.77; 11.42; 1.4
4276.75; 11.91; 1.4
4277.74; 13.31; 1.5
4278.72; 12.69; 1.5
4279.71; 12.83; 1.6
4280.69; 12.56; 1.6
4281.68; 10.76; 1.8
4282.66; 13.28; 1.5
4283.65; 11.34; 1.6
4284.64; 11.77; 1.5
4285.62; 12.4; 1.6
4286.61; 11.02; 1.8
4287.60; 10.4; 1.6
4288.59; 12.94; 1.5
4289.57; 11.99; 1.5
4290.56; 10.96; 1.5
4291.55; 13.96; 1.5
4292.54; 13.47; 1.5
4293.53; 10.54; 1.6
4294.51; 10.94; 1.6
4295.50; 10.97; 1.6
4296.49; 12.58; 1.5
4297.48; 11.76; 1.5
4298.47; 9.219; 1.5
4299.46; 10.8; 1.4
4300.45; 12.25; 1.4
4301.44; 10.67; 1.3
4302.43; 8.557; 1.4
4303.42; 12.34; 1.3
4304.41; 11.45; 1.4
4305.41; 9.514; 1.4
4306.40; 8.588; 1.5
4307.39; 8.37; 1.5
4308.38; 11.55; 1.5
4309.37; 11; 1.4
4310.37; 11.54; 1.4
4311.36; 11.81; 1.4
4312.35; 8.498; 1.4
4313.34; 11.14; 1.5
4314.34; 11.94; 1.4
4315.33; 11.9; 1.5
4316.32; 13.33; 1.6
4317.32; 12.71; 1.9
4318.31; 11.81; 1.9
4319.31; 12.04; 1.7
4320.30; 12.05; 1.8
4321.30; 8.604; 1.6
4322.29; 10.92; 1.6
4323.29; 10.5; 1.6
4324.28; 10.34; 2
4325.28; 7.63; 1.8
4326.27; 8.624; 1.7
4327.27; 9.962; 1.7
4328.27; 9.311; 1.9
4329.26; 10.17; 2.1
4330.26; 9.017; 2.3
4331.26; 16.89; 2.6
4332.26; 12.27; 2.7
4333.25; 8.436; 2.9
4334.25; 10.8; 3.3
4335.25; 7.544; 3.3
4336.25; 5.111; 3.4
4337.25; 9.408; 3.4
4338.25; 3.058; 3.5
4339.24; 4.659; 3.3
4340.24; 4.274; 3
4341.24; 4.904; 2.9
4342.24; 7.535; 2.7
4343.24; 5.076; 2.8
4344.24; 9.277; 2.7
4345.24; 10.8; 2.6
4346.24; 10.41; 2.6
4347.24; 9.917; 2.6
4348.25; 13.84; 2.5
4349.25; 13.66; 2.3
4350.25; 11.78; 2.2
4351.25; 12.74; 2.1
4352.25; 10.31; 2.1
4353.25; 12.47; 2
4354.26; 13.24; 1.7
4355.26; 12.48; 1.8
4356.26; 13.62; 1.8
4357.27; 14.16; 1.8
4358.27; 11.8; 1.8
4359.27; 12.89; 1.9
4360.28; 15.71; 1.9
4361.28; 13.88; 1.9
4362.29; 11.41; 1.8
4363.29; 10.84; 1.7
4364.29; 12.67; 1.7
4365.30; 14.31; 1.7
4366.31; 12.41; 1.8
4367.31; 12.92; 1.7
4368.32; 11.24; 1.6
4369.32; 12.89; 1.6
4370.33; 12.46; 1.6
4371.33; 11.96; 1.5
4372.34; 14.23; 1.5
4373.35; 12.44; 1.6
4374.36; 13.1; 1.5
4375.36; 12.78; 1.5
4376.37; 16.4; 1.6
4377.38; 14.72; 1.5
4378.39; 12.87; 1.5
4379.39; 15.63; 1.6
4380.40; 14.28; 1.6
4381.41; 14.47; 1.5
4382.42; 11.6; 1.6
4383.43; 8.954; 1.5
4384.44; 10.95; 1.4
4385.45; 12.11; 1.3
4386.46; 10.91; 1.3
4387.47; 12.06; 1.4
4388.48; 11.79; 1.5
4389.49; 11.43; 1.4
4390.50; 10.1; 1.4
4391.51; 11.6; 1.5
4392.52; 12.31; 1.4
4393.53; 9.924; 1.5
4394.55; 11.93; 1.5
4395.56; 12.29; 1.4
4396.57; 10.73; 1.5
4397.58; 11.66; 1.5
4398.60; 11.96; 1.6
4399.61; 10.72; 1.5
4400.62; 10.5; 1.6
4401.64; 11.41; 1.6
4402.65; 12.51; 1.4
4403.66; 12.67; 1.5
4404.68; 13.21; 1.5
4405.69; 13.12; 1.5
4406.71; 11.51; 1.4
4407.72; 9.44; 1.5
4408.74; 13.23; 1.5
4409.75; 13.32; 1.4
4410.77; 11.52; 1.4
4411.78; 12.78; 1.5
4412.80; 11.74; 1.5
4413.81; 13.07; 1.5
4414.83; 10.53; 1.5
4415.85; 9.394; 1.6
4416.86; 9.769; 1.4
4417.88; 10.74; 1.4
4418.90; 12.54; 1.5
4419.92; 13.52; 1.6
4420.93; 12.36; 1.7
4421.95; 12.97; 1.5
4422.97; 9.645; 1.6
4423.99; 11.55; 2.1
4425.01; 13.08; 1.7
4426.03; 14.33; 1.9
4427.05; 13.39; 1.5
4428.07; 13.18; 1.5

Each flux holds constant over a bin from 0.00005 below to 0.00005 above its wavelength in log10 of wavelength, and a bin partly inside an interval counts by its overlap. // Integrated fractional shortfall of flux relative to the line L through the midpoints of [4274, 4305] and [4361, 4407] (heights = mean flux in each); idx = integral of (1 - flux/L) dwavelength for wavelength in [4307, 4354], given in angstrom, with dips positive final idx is 7.57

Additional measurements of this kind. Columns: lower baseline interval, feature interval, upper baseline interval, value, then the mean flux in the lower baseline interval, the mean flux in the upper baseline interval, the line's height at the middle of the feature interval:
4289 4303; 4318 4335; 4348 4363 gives 2.31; 11.4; 12.9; 12.1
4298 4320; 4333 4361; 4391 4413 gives 3.19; 11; 11.8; 11.3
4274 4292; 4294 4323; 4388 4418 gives 2.29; 12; 11.6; 11.9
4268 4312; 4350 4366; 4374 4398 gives -0.99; 11.5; 12.3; 12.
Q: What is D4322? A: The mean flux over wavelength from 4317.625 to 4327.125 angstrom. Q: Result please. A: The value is 10.3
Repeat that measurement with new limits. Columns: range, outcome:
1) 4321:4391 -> 11.2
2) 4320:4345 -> 8.65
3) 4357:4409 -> 12.4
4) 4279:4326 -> 11.2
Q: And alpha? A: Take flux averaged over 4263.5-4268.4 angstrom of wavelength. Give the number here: 12.2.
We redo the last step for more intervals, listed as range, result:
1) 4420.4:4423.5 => 11.7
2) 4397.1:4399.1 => 11.8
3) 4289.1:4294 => 12.2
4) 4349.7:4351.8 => 12.3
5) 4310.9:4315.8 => 11.1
